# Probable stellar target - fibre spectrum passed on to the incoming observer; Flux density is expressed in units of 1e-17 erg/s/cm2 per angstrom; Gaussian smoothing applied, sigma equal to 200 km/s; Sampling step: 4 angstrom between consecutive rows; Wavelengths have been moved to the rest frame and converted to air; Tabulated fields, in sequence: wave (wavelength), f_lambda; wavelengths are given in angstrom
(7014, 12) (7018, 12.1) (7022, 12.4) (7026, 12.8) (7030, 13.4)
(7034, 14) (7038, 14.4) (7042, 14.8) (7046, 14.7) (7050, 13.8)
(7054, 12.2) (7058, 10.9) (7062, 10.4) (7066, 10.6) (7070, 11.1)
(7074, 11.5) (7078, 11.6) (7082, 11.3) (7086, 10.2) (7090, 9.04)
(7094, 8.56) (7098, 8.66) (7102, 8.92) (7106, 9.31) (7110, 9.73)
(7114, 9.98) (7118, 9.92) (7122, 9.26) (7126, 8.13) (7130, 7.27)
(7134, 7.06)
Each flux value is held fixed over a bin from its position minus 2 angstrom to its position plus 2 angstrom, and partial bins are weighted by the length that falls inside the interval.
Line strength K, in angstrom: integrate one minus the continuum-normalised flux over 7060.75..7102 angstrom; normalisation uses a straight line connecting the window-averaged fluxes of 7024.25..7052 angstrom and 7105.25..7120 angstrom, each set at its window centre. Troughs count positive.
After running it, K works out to 4.8 angstrom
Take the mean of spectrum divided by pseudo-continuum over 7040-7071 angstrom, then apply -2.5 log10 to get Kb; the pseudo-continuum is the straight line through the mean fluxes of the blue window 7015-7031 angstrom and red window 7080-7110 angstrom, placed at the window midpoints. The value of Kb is -0.106 mag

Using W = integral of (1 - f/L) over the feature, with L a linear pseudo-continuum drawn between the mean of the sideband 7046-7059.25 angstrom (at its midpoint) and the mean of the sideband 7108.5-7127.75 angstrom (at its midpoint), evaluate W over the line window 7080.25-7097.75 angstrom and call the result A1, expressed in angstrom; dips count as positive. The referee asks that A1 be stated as 2.0 angstrom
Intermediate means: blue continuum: 12.7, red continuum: 9.41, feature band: 9.64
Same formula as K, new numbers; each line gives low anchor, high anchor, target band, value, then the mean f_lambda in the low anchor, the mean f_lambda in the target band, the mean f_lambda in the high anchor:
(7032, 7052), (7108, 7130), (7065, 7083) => 1.39 angstrom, 14.3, 11.2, 9.21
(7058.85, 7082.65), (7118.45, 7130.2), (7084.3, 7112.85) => 1.59 angstrom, 11.1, 9.22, 8.59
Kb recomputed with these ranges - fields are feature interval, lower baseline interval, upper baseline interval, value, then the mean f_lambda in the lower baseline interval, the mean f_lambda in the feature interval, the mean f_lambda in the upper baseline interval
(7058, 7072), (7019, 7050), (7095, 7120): 0.11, 13.7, 10.7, 9.39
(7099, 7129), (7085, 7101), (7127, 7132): -0.14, 9.04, 9.23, 7.44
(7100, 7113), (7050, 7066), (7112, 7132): 0.02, 11.4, 9.37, 8.91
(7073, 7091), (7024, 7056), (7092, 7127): 0.02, 13.8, 10.8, 9.19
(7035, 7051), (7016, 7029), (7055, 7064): -0.24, 12.5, 14.4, 10.8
